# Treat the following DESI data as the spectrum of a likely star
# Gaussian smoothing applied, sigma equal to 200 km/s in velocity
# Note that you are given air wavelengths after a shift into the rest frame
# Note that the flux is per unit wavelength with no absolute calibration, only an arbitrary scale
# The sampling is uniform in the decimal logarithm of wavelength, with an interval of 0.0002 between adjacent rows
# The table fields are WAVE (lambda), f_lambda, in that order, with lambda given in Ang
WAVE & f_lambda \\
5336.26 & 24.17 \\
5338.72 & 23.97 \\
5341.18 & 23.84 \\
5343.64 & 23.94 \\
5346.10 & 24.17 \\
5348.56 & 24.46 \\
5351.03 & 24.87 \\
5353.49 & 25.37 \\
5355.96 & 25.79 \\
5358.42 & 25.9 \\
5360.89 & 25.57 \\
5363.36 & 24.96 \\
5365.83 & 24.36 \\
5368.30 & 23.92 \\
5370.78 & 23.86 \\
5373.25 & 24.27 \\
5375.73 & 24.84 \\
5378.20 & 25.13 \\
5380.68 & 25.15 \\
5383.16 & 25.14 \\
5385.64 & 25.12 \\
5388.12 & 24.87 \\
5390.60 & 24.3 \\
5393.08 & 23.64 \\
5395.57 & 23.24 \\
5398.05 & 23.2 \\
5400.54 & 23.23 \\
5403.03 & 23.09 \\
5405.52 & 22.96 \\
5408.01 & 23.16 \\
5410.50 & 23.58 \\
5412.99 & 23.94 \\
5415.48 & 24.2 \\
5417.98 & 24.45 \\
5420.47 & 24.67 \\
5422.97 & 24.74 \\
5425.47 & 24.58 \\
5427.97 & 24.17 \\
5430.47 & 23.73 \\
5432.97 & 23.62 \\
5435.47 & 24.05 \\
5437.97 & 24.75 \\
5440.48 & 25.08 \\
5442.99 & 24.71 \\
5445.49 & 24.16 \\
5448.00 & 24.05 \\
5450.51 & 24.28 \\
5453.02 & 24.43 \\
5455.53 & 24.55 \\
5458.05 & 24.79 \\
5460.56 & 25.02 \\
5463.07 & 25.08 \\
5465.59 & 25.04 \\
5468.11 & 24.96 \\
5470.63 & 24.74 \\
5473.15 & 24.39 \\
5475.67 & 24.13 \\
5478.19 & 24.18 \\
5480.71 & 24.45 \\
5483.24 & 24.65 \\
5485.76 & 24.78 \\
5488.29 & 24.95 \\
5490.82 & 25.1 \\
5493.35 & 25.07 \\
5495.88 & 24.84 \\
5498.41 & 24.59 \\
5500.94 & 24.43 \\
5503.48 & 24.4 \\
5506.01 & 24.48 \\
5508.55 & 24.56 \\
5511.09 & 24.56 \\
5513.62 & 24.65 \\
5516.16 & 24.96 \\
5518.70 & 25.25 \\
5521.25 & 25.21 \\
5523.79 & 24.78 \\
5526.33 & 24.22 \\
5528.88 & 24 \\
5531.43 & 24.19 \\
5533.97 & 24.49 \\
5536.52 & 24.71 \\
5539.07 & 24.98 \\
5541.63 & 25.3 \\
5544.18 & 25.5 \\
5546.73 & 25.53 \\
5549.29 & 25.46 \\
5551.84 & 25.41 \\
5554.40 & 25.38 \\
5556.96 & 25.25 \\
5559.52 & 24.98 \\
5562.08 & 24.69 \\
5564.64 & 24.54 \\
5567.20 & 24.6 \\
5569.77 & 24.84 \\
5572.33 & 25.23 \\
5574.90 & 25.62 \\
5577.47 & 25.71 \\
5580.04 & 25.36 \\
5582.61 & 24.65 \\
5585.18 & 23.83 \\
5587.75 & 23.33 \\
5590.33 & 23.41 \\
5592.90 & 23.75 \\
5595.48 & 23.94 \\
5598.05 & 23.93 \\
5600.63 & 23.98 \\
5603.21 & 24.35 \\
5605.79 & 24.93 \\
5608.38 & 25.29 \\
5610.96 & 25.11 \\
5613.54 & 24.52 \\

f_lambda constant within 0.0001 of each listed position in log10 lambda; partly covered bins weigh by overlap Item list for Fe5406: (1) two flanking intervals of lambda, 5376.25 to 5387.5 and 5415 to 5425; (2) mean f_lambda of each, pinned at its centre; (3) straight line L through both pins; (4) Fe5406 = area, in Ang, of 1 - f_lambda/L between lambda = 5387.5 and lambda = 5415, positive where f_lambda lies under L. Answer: 1.4 Ang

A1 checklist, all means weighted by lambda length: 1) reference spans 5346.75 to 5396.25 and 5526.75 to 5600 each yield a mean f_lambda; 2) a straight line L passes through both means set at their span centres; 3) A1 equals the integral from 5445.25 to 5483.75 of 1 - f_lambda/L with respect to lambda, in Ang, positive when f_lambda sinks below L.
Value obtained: 0.26 Ang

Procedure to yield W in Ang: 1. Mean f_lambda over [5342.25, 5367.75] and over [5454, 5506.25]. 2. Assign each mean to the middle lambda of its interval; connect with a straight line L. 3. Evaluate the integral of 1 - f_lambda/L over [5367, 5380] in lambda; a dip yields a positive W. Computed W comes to 0.2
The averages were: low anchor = 24.9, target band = 24.4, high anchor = 24.7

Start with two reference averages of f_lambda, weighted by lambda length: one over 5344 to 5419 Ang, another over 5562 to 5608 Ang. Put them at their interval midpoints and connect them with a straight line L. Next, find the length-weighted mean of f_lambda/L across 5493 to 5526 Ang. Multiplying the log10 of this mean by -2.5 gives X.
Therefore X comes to -0.01 mag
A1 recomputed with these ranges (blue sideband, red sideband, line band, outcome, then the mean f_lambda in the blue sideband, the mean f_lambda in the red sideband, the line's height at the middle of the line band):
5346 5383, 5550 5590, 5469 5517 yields 0.46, 24.9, 24.9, 24.9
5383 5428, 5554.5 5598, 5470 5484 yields -0.09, 24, 24.6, 24.2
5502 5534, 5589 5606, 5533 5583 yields -1.71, 24.6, 24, 24.3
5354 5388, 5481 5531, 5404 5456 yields 1.37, 24.9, 24.7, 24.8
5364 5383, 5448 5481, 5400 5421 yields 0.76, 24.5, 24.6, 24.6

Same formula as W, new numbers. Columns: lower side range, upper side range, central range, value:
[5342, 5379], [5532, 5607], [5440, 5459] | 0.2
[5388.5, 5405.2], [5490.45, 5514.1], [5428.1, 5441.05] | -0.2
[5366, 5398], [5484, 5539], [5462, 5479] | 0.0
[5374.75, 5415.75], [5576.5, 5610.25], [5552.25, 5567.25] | -0.4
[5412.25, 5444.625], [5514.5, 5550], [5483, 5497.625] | -0.1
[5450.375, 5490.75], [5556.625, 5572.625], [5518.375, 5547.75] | -0.1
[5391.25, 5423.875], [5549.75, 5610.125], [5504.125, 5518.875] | -0.2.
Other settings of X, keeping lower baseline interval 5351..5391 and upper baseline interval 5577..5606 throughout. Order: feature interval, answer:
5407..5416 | 0.05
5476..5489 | 0.00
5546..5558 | -0.05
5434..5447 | 0.01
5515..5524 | -0.03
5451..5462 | 0.00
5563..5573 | -0.02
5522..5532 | 0.00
